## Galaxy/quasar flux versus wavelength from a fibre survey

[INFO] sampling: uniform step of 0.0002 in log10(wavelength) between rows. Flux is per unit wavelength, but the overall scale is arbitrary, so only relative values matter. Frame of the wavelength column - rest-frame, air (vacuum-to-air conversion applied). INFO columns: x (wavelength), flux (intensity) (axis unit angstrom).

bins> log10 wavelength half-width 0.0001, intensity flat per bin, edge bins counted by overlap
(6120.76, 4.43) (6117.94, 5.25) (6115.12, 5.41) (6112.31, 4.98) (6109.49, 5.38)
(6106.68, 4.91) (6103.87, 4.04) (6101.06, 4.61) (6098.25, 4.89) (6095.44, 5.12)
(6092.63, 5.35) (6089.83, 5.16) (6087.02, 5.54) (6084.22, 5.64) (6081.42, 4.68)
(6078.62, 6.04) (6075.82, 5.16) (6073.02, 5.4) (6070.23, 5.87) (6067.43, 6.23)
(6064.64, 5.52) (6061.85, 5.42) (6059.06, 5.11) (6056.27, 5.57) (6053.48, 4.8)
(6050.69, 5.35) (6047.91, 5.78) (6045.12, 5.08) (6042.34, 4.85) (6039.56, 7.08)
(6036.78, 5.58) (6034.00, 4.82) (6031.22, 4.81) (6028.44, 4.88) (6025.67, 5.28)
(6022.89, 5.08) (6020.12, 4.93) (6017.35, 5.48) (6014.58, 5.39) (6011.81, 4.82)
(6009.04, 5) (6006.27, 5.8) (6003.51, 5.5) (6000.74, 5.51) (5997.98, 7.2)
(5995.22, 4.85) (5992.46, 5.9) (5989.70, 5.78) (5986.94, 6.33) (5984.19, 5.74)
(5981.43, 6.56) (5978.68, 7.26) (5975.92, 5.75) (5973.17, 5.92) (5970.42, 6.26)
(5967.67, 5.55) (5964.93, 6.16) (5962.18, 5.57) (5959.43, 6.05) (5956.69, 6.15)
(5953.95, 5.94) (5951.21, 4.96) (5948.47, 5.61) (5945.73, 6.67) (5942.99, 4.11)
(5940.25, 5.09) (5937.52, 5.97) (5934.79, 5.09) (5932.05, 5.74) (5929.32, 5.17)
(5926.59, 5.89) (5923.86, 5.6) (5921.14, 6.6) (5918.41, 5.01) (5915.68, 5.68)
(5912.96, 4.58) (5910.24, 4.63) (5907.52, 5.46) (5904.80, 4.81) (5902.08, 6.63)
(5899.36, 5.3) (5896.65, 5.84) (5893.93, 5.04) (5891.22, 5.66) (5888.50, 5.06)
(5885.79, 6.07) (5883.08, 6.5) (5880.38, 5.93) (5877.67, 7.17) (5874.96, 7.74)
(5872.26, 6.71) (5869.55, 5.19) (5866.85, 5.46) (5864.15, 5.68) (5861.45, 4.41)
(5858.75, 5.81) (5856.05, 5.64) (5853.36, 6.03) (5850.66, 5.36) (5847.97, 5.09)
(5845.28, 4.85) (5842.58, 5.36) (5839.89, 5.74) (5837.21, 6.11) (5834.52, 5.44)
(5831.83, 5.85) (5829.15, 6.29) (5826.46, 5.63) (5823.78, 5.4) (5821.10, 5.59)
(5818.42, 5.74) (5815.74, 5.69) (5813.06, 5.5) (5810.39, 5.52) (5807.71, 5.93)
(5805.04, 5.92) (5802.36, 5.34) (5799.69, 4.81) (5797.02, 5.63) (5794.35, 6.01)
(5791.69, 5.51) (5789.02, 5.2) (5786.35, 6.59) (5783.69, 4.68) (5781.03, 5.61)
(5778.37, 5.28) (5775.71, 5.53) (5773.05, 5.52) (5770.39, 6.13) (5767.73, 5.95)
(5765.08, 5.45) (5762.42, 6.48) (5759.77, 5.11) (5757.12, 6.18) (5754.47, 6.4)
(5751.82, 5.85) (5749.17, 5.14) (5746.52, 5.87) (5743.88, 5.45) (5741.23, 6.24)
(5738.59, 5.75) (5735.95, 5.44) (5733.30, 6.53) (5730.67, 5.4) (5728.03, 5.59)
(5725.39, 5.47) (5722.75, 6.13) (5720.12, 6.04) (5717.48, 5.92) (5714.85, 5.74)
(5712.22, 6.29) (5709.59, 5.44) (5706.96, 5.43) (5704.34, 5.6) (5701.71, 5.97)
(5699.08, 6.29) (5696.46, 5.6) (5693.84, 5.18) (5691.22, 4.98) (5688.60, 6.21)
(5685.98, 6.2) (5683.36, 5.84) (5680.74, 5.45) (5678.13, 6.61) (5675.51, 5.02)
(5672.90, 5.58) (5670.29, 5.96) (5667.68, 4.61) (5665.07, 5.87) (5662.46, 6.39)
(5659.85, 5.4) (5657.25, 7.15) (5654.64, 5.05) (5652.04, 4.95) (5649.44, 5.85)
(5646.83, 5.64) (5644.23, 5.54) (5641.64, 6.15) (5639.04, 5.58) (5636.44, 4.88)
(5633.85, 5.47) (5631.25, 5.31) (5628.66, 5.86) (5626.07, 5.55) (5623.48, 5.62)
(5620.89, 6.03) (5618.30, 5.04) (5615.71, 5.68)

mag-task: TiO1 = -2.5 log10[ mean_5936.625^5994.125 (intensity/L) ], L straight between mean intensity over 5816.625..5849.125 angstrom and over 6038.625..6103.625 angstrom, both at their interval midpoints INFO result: -0.08 mag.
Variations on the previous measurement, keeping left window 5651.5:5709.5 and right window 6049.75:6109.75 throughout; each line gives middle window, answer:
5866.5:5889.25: -0.15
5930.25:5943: 0.02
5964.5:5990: -0.15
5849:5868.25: 0.01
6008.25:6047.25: 0.02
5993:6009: -0.07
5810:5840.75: -0.03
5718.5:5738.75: -0.03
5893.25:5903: -0.05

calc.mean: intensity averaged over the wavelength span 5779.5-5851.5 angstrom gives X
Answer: 5.57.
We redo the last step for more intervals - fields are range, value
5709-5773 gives 5.83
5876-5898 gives 5.93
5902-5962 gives 5.5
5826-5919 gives 5.66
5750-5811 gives 5.68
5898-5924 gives 5.42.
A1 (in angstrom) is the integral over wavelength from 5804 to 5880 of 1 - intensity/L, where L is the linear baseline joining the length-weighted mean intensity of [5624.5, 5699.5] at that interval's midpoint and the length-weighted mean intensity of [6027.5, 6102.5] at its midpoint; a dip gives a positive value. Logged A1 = -3.17 angstrom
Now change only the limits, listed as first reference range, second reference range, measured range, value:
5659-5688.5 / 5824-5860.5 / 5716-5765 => -1.1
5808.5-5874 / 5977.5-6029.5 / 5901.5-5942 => 1.4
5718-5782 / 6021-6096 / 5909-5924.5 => 0.6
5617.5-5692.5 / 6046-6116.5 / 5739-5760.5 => -0.9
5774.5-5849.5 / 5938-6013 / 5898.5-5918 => 1.4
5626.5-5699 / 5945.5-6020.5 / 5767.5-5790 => 0.4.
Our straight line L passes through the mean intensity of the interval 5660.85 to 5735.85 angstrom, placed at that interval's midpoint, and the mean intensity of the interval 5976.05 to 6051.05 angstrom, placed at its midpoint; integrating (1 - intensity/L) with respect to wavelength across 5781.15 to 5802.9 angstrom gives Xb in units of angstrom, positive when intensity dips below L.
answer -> 0.84 angstrom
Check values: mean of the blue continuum 5.76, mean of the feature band 5.49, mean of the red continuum 5.58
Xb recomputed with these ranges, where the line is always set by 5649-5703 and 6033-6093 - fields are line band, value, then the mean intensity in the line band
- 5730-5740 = -0.2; 5.81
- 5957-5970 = -0.8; 5.89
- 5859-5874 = 0.1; 5.57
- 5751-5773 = -1.0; 5.92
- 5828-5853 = 0.1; 5.58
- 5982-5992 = -0.9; 5.99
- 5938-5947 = 0.3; 5.34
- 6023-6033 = 0.9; 4.99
